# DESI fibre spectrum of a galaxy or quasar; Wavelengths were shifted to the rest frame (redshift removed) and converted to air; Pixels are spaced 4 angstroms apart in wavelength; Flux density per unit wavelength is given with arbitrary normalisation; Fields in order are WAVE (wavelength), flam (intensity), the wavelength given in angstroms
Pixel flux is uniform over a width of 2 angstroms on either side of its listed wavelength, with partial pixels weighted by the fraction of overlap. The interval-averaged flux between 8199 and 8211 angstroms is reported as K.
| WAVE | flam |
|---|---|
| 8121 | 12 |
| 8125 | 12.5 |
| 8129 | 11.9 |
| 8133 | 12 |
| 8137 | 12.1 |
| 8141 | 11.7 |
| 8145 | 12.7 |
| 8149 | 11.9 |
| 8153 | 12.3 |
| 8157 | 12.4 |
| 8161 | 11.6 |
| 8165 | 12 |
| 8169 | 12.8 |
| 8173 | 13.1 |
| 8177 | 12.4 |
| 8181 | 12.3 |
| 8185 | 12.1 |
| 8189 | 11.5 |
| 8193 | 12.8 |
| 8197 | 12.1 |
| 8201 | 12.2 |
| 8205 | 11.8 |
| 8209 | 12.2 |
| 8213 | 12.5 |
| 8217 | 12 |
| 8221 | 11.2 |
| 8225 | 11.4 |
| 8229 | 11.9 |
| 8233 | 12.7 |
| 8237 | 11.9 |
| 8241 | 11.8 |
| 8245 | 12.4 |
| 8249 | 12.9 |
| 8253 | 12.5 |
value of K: 12.1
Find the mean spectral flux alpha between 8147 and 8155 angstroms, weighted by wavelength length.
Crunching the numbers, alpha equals 12.1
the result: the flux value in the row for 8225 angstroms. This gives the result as 11.4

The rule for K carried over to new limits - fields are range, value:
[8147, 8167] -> 12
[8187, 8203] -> 12.1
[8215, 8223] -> 11.6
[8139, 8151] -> 12.1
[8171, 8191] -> 12.3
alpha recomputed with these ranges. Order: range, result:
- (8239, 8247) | 12.1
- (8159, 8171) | 12.1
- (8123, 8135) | 12.1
